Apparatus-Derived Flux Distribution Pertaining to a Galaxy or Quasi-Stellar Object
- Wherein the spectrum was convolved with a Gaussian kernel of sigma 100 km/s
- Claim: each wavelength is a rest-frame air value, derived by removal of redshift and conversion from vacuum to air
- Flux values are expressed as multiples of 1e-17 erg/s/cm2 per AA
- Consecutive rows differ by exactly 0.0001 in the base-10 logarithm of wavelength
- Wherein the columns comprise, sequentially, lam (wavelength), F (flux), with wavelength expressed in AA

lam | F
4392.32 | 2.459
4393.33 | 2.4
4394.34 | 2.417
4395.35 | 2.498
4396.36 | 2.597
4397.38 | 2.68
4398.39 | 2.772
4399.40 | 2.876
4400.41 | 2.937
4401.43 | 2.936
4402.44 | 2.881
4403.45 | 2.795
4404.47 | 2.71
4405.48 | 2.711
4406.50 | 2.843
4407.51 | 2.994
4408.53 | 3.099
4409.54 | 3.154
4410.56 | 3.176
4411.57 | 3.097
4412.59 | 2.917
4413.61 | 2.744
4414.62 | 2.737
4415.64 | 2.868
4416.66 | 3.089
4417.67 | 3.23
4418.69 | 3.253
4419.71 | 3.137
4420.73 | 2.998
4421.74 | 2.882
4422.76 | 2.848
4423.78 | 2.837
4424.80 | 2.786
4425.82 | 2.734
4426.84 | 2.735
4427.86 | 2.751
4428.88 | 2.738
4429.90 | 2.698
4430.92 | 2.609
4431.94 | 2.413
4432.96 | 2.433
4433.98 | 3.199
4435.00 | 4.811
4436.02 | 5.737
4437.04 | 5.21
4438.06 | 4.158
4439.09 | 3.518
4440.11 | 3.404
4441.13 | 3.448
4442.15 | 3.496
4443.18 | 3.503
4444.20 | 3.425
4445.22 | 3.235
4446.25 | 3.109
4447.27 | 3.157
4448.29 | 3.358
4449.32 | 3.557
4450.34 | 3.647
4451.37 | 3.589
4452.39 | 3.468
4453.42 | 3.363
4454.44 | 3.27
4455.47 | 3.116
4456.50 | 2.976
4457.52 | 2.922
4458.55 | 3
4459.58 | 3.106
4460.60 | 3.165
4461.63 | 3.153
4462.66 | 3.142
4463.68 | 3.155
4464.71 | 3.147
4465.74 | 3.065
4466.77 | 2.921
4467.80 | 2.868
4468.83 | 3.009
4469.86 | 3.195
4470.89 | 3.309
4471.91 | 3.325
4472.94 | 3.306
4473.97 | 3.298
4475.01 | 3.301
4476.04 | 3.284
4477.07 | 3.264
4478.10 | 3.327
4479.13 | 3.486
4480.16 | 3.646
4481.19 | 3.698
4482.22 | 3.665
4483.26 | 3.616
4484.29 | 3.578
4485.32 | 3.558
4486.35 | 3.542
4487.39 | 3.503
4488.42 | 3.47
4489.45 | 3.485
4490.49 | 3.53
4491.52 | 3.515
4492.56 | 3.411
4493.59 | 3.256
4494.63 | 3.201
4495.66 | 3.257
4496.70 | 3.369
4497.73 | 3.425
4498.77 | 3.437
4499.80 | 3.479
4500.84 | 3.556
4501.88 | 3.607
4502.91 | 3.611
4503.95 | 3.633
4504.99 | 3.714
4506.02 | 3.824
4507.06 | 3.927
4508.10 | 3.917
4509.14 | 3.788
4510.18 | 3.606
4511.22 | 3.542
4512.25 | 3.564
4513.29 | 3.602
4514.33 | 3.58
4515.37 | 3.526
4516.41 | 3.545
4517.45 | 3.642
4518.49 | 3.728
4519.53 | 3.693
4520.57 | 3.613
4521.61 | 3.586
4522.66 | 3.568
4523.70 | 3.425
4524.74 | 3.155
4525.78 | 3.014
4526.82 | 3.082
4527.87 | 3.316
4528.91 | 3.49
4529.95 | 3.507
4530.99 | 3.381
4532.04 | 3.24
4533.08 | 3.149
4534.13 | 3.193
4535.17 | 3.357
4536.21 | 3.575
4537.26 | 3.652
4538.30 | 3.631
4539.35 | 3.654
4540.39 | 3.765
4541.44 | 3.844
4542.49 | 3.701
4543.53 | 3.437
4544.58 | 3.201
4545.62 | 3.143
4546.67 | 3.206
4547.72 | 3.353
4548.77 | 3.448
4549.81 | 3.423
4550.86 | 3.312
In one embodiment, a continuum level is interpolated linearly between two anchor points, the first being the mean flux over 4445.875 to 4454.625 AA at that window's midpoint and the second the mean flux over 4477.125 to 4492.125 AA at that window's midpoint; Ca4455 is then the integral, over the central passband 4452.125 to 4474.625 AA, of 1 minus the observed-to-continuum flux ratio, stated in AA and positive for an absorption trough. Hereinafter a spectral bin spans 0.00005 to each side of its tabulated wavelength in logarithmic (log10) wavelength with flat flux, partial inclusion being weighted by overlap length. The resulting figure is 2.0 AA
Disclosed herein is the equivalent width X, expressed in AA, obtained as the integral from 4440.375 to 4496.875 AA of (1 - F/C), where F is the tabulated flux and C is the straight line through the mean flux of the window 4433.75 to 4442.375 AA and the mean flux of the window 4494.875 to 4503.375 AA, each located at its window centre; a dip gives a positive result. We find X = 7.1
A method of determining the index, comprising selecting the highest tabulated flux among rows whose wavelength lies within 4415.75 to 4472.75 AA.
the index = 5.737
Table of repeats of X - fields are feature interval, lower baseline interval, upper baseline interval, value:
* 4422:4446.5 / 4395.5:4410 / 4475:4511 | -1.9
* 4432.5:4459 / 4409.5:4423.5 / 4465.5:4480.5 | -3.6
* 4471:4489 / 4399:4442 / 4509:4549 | -0.8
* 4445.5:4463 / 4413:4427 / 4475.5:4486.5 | 0.1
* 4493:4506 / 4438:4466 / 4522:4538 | -0.6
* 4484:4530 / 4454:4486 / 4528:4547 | -2.1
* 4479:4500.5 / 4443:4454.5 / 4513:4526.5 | -0.2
